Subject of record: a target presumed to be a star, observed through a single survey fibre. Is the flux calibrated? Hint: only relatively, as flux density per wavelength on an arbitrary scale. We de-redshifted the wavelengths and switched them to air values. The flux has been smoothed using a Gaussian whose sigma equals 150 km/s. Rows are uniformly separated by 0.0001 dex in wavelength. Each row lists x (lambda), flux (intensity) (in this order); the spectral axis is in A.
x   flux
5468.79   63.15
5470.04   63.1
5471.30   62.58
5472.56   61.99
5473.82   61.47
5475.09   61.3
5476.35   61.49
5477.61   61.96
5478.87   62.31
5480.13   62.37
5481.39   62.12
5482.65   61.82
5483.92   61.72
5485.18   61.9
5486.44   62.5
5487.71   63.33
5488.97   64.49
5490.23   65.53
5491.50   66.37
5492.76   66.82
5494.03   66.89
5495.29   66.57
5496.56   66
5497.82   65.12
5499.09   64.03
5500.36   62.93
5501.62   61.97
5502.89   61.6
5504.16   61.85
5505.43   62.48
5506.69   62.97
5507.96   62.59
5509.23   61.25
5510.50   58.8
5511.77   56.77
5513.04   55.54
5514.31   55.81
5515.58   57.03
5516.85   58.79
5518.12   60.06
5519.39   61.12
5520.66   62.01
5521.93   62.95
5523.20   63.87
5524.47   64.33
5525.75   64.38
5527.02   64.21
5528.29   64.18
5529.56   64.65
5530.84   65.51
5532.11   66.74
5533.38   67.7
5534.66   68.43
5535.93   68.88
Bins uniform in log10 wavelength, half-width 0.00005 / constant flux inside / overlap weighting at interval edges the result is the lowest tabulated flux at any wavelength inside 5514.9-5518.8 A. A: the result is 57.03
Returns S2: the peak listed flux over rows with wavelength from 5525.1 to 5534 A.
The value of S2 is 67.7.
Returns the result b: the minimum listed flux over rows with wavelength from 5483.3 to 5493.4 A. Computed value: 61.72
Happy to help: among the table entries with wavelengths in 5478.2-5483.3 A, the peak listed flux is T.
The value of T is 62.37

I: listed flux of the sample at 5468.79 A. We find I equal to 63.15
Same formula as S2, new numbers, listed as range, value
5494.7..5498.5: 66.57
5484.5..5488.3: 63.33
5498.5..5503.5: 64.03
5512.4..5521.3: 62.01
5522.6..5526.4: 64.38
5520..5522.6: 62.95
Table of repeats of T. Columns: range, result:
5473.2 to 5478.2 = 61.96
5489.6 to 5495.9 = 66.89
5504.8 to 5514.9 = 62.97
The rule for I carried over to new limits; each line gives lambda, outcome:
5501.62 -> 61.97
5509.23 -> 61.25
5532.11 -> 66.74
